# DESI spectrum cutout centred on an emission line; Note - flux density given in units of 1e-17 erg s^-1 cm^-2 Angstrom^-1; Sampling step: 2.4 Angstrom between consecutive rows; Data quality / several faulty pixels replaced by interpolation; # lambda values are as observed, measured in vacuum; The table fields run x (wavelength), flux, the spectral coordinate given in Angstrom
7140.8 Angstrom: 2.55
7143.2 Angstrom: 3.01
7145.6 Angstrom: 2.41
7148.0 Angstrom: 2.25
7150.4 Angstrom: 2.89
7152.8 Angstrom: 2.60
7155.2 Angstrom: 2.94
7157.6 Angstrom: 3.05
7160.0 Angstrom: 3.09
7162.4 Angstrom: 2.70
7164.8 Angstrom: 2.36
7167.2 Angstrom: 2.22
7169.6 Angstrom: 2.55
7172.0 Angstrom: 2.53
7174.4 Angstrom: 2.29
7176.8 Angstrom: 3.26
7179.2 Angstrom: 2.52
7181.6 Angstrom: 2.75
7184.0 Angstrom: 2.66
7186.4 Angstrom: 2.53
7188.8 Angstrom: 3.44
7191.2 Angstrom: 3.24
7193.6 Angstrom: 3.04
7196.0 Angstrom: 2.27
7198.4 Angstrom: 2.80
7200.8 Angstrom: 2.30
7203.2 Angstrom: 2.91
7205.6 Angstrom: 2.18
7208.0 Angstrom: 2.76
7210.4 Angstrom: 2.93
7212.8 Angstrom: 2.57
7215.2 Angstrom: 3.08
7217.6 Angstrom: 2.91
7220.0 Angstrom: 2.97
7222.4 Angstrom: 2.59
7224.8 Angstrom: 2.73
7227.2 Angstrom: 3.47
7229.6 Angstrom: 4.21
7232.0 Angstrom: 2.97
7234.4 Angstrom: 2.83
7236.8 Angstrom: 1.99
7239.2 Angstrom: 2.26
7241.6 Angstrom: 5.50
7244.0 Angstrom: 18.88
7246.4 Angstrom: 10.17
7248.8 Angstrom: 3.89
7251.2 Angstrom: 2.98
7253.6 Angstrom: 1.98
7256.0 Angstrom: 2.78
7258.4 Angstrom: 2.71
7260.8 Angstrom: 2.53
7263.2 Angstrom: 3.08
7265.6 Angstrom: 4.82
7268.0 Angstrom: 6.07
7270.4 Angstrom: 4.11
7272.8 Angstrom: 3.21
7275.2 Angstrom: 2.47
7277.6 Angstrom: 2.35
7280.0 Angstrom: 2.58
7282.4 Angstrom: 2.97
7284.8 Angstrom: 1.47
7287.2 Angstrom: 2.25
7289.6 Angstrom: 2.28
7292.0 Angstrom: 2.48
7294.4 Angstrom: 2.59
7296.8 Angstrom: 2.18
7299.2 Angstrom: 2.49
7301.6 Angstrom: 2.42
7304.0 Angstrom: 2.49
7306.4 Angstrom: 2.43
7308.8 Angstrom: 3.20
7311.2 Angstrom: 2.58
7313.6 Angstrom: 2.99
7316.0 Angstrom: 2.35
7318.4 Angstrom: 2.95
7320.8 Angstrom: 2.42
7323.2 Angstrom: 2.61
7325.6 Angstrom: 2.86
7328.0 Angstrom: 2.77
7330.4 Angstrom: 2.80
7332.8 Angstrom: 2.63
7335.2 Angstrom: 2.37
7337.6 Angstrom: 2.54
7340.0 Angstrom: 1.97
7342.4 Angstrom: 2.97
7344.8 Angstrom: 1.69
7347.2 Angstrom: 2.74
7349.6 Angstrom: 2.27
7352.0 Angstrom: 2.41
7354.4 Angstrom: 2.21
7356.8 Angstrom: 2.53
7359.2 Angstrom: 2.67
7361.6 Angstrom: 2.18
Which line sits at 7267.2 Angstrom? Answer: [N II]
